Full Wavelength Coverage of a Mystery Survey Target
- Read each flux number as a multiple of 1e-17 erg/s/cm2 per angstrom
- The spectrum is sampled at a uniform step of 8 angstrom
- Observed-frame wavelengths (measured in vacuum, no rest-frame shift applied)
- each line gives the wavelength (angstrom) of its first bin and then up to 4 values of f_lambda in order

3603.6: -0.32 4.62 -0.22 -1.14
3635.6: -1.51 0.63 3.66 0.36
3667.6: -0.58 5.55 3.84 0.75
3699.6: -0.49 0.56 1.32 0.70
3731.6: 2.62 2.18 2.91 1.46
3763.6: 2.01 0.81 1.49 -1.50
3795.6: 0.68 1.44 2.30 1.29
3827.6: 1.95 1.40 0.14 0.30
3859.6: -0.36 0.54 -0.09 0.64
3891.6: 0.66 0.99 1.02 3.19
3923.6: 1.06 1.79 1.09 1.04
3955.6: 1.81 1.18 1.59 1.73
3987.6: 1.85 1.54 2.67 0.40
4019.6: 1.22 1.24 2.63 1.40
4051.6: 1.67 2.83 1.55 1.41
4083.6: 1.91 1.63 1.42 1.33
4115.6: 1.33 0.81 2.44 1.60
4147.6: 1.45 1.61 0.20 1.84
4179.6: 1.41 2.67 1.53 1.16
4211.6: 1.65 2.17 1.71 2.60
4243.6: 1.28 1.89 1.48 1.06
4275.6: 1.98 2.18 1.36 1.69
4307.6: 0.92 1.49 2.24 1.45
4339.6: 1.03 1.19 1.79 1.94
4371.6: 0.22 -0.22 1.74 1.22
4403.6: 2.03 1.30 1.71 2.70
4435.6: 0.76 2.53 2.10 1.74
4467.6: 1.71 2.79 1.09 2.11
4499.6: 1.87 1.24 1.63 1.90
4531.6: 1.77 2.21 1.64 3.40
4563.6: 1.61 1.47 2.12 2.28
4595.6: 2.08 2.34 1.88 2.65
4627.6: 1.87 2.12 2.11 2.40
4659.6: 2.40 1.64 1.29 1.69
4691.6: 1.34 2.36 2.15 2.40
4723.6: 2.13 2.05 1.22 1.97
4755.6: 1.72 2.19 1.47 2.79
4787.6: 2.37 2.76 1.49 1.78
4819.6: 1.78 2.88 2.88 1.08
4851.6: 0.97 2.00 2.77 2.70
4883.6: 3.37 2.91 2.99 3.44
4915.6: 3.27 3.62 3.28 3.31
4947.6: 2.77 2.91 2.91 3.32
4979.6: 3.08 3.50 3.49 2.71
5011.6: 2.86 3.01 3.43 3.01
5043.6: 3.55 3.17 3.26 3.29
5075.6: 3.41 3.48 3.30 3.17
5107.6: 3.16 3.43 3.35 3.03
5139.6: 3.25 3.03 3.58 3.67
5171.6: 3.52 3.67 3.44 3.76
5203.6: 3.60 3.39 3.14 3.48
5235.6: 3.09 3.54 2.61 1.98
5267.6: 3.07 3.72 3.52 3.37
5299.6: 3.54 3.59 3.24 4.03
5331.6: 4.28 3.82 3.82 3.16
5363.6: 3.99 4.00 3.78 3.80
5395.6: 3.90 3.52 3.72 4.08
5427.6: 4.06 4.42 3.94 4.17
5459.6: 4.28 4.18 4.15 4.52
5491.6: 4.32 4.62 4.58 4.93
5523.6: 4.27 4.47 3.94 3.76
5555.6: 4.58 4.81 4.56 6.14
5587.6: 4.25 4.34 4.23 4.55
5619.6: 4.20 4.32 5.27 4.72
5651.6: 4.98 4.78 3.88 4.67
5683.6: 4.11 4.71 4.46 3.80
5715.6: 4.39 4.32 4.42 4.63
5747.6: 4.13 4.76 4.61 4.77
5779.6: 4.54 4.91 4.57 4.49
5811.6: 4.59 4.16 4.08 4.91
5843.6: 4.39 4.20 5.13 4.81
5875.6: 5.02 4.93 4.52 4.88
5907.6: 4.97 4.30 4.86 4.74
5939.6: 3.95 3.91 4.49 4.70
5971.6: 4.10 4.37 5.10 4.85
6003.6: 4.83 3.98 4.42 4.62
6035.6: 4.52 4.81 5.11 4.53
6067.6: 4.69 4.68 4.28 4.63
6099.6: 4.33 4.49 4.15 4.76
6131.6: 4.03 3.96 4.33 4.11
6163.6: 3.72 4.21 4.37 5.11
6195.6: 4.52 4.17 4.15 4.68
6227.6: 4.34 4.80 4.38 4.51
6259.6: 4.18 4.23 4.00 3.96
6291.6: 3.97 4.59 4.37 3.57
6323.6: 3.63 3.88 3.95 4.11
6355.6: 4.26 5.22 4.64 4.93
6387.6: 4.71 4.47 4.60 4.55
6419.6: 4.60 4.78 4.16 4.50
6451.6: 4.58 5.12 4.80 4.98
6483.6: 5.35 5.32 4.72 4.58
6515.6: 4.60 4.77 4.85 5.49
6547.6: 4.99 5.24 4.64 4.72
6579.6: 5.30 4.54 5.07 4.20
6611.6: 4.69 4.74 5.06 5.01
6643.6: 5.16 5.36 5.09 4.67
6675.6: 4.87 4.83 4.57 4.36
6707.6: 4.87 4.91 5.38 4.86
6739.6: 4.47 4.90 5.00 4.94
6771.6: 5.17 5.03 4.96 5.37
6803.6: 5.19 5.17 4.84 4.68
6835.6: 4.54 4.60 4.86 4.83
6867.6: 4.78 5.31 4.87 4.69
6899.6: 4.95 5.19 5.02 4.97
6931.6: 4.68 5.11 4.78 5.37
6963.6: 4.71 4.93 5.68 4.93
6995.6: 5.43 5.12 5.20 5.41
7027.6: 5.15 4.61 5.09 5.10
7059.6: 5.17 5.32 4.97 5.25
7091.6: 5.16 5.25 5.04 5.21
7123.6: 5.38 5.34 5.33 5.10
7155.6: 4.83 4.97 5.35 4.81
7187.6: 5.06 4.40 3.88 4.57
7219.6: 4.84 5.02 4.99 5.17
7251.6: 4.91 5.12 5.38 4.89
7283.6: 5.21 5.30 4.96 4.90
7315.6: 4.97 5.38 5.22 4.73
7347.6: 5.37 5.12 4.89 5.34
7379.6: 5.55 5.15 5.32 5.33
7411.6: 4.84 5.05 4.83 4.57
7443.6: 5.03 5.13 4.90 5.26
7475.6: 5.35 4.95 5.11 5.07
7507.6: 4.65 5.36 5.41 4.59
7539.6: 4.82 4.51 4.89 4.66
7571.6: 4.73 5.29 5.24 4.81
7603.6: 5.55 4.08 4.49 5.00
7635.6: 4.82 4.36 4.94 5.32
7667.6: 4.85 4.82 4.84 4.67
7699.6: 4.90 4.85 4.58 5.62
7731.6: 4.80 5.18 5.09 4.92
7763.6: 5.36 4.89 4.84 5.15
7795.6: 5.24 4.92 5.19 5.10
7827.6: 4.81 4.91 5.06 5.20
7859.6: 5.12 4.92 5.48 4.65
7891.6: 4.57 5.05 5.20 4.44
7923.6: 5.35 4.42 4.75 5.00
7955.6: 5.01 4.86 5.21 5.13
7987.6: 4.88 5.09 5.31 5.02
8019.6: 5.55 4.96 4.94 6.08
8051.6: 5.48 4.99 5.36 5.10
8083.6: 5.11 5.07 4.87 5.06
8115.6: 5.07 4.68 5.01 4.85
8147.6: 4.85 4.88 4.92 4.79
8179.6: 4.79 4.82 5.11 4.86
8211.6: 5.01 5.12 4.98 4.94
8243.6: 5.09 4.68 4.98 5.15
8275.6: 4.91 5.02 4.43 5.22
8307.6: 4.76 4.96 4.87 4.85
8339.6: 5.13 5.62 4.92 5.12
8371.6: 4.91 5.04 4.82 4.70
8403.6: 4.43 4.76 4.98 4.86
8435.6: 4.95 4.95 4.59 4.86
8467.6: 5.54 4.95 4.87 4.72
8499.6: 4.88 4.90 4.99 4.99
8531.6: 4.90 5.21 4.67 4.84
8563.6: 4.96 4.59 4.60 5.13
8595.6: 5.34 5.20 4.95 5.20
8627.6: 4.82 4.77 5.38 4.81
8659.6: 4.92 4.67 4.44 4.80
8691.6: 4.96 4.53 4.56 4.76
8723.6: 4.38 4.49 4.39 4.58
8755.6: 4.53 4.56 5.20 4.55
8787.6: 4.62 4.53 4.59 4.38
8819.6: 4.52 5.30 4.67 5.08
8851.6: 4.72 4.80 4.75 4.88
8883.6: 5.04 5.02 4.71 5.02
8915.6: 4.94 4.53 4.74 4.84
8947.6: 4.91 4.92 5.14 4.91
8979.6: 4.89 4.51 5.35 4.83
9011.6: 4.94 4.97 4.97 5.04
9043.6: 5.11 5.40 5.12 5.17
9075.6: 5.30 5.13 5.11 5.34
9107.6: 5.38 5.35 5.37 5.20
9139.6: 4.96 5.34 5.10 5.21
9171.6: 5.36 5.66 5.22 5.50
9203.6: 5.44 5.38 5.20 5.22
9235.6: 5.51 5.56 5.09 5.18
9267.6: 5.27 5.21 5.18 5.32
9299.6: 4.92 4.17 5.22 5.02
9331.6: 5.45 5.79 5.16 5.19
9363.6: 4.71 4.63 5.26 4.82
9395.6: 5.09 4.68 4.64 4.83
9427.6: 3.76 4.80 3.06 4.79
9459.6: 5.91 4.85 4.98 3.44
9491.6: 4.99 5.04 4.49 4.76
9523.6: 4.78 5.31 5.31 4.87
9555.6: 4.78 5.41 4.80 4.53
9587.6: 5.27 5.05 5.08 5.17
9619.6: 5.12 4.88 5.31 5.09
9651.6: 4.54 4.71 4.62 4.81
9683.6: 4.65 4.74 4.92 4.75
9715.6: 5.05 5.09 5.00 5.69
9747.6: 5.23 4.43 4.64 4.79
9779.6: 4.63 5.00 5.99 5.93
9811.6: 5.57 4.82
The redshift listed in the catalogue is 0.22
